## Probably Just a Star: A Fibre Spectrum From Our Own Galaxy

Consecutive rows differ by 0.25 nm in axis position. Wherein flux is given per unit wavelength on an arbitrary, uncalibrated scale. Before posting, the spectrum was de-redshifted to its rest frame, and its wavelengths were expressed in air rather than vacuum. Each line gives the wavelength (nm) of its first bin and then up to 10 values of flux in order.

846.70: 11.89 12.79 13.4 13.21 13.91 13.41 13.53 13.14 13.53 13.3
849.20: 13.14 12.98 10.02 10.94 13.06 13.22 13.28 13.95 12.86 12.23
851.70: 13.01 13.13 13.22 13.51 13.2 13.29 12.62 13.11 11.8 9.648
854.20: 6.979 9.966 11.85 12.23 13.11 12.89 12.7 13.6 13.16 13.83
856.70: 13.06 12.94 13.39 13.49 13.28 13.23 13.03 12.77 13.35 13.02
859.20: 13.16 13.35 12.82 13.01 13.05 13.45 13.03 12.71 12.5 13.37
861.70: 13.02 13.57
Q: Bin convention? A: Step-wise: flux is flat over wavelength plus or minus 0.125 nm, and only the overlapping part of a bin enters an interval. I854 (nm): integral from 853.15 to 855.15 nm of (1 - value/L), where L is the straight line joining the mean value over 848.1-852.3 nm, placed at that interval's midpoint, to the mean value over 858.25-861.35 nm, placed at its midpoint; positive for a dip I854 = 0.290 nm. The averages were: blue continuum 12.8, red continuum 13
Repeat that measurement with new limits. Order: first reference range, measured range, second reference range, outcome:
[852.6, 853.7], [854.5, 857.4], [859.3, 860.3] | 0.013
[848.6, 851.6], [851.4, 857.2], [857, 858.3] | 0.267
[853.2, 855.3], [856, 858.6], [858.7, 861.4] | -0.235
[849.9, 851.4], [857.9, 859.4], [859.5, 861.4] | -0.015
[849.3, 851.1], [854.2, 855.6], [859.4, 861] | 0.131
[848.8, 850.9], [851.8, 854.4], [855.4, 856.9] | 0.178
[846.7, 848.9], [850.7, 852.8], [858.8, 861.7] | 0.009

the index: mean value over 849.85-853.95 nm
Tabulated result 12.8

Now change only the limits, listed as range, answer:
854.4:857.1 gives 12.7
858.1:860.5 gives 13.1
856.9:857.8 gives 13.3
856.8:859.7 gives 13.2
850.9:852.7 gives 13.1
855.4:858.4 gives 13.2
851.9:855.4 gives 12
